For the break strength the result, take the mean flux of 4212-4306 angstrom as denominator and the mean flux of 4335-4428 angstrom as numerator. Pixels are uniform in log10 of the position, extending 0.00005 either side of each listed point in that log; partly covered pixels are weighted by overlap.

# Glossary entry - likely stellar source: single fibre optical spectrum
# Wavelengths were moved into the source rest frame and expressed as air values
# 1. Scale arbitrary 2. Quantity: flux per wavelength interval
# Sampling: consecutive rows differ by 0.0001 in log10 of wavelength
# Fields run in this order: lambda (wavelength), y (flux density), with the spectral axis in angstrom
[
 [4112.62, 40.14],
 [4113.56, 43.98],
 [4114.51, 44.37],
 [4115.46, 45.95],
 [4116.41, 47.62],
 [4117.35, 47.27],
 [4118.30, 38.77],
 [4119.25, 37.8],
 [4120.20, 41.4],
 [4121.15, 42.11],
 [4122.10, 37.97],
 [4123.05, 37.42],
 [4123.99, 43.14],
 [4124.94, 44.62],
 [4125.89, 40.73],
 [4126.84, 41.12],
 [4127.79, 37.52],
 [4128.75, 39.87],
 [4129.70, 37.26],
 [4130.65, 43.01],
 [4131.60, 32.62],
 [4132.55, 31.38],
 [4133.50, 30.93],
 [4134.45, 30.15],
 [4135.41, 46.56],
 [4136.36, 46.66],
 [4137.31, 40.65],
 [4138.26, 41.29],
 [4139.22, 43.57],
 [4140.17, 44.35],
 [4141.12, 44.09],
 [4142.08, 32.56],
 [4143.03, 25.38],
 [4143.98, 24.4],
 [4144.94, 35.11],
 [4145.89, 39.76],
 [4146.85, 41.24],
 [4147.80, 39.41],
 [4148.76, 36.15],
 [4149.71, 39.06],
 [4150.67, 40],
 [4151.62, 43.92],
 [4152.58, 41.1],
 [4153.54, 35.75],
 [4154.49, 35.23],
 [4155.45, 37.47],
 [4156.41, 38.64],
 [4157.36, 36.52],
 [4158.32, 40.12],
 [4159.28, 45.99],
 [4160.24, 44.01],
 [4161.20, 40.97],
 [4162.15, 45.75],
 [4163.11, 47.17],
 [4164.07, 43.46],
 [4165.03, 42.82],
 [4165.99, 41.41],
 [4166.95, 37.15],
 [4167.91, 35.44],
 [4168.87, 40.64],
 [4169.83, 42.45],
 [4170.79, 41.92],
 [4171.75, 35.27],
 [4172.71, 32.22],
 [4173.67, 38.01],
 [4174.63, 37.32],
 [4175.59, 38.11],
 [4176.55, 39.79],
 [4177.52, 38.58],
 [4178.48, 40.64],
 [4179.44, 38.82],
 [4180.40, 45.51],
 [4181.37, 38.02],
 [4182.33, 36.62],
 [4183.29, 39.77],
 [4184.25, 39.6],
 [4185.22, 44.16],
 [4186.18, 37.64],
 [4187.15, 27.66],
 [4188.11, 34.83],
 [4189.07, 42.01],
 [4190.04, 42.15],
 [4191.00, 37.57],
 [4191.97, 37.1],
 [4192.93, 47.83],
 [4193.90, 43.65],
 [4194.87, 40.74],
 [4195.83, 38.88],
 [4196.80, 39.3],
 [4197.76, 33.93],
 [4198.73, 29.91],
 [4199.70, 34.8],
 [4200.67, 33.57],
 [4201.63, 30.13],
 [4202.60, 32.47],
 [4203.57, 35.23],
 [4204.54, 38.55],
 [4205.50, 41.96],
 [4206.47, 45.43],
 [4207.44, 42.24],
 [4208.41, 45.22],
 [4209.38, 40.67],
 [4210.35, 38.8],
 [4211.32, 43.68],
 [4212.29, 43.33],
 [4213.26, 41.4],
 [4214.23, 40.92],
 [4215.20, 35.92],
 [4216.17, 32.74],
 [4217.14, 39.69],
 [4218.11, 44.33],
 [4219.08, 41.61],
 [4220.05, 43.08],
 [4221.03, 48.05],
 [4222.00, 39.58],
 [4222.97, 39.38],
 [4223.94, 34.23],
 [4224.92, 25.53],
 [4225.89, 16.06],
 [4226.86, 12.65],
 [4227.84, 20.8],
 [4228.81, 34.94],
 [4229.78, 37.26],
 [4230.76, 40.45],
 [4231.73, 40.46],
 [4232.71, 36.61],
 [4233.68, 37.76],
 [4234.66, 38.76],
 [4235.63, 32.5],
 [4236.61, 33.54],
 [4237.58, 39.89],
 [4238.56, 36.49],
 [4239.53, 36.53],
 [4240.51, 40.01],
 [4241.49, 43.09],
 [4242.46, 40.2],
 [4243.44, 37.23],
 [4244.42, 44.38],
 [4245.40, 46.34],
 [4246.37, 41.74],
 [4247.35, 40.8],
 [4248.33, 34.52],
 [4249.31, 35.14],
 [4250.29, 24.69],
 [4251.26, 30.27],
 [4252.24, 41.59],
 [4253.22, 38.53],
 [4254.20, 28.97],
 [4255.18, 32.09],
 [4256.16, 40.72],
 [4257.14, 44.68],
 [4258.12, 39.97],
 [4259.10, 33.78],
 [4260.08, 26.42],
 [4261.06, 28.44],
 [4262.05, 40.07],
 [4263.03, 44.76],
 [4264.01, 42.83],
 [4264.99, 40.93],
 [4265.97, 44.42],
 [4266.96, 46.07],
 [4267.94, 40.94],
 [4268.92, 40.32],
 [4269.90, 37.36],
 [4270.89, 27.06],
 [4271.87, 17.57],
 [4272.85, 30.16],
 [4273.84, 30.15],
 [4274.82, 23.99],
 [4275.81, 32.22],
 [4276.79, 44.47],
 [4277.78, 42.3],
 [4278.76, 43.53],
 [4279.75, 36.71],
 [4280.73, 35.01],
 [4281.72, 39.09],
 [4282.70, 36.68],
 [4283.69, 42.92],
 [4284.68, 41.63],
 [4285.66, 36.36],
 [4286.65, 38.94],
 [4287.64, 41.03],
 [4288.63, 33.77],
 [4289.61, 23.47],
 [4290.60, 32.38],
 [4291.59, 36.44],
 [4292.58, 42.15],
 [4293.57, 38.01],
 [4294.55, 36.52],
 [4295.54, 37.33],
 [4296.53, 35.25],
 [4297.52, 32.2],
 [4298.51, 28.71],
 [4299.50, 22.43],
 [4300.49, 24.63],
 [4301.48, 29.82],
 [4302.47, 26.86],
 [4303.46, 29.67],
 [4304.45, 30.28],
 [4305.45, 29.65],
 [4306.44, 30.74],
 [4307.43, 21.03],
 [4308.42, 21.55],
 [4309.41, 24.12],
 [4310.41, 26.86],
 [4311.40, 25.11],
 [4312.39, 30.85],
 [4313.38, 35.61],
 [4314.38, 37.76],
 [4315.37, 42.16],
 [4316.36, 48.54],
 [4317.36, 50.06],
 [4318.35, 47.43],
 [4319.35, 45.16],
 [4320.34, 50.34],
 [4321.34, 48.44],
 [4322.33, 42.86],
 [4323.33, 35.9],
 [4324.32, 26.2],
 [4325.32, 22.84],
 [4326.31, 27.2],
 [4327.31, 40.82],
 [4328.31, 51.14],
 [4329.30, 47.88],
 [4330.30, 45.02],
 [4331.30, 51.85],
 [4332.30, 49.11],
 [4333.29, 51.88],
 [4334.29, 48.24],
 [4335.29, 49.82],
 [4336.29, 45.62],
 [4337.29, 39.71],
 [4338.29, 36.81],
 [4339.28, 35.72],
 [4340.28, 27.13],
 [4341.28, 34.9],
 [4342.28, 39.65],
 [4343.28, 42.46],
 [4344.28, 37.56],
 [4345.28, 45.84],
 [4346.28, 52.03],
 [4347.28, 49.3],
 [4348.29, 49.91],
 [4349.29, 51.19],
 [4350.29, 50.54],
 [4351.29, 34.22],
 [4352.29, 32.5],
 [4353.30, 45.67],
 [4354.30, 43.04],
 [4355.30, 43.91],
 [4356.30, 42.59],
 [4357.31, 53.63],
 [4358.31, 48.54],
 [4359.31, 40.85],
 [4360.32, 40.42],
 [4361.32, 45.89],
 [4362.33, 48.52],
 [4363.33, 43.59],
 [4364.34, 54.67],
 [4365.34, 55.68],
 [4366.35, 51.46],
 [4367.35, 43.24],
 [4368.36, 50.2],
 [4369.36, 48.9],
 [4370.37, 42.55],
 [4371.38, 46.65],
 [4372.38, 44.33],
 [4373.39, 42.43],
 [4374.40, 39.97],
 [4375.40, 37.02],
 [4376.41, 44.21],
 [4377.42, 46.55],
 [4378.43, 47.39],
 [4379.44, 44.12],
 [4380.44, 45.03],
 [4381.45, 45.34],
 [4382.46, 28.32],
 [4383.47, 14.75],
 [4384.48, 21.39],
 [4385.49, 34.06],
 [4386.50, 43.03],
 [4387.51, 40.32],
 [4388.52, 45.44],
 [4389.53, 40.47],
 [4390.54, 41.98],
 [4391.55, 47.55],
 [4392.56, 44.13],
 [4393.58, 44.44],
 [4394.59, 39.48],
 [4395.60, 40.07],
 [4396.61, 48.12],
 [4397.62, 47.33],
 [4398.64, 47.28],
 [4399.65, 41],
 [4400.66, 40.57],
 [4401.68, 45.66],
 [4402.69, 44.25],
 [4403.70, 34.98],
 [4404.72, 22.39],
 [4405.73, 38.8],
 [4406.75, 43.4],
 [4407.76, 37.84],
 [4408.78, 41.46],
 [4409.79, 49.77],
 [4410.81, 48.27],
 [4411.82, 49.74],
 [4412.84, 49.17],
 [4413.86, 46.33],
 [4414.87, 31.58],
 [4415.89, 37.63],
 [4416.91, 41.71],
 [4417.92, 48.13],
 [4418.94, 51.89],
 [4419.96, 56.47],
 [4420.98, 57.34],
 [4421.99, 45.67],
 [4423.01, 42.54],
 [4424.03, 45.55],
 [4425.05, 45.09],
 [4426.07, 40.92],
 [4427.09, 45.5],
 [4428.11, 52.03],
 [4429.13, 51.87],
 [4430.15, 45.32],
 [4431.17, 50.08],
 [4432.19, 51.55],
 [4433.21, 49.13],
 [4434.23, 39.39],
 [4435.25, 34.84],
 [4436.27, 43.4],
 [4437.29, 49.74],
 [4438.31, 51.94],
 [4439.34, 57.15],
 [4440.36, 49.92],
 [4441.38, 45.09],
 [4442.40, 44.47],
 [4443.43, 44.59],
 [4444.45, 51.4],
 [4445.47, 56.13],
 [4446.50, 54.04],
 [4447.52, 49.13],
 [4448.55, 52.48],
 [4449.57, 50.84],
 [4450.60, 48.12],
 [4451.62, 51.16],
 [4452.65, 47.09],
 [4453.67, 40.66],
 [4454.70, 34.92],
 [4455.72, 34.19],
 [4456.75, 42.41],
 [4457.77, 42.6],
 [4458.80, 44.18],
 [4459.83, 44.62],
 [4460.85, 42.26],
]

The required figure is 1.2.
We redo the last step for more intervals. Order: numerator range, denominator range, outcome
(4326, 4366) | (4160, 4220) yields 1.13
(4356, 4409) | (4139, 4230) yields 1.11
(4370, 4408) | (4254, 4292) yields 1.11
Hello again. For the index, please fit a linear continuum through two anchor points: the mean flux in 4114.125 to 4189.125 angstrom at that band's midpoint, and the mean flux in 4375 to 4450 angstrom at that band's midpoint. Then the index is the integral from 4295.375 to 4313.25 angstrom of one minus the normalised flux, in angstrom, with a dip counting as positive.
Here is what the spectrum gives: 6.0 angstrom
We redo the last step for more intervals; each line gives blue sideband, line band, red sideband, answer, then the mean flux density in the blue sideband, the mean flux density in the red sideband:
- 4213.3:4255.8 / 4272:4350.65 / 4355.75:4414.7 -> 4.3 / 36.3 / 43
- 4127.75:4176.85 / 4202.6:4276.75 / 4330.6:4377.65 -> 8.0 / 38.9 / 44.7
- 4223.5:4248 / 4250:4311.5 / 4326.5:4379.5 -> 7.5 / 35.5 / 44.7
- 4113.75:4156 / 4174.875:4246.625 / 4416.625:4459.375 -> 5.6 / 39.3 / 47.2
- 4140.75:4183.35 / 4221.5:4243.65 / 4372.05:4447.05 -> 3.2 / 39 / 43.9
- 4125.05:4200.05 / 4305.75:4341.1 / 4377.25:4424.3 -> 2.0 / 38.9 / 42.3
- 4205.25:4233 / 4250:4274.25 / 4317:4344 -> 2.1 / 37.4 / 41.9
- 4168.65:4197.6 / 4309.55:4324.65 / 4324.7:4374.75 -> 1.3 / 39.2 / 44.1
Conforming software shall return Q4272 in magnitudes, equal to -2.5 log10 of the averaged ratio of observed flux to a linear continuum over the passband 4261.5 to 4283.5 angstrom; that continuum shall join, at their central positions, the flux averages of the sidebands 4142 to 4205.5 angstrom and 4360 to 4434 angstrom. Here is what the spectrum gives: 0.10 mag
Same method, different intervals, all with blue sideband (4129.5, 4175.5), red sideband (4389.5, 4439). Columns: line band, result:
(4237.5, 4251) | 0.07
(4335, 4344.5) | 0.11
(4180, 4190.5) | 0.02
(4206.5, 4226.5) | 0.04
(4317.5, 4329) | 0.06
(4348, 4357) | -0.01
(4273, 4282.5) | 0.15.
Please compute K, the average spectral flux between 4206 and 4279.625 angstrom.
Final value 37.1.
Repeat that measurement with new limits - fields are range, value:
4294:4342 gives 36.7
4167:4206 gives 38.1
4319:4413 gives 42.8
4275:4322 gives 35.4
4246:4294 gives 36.4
